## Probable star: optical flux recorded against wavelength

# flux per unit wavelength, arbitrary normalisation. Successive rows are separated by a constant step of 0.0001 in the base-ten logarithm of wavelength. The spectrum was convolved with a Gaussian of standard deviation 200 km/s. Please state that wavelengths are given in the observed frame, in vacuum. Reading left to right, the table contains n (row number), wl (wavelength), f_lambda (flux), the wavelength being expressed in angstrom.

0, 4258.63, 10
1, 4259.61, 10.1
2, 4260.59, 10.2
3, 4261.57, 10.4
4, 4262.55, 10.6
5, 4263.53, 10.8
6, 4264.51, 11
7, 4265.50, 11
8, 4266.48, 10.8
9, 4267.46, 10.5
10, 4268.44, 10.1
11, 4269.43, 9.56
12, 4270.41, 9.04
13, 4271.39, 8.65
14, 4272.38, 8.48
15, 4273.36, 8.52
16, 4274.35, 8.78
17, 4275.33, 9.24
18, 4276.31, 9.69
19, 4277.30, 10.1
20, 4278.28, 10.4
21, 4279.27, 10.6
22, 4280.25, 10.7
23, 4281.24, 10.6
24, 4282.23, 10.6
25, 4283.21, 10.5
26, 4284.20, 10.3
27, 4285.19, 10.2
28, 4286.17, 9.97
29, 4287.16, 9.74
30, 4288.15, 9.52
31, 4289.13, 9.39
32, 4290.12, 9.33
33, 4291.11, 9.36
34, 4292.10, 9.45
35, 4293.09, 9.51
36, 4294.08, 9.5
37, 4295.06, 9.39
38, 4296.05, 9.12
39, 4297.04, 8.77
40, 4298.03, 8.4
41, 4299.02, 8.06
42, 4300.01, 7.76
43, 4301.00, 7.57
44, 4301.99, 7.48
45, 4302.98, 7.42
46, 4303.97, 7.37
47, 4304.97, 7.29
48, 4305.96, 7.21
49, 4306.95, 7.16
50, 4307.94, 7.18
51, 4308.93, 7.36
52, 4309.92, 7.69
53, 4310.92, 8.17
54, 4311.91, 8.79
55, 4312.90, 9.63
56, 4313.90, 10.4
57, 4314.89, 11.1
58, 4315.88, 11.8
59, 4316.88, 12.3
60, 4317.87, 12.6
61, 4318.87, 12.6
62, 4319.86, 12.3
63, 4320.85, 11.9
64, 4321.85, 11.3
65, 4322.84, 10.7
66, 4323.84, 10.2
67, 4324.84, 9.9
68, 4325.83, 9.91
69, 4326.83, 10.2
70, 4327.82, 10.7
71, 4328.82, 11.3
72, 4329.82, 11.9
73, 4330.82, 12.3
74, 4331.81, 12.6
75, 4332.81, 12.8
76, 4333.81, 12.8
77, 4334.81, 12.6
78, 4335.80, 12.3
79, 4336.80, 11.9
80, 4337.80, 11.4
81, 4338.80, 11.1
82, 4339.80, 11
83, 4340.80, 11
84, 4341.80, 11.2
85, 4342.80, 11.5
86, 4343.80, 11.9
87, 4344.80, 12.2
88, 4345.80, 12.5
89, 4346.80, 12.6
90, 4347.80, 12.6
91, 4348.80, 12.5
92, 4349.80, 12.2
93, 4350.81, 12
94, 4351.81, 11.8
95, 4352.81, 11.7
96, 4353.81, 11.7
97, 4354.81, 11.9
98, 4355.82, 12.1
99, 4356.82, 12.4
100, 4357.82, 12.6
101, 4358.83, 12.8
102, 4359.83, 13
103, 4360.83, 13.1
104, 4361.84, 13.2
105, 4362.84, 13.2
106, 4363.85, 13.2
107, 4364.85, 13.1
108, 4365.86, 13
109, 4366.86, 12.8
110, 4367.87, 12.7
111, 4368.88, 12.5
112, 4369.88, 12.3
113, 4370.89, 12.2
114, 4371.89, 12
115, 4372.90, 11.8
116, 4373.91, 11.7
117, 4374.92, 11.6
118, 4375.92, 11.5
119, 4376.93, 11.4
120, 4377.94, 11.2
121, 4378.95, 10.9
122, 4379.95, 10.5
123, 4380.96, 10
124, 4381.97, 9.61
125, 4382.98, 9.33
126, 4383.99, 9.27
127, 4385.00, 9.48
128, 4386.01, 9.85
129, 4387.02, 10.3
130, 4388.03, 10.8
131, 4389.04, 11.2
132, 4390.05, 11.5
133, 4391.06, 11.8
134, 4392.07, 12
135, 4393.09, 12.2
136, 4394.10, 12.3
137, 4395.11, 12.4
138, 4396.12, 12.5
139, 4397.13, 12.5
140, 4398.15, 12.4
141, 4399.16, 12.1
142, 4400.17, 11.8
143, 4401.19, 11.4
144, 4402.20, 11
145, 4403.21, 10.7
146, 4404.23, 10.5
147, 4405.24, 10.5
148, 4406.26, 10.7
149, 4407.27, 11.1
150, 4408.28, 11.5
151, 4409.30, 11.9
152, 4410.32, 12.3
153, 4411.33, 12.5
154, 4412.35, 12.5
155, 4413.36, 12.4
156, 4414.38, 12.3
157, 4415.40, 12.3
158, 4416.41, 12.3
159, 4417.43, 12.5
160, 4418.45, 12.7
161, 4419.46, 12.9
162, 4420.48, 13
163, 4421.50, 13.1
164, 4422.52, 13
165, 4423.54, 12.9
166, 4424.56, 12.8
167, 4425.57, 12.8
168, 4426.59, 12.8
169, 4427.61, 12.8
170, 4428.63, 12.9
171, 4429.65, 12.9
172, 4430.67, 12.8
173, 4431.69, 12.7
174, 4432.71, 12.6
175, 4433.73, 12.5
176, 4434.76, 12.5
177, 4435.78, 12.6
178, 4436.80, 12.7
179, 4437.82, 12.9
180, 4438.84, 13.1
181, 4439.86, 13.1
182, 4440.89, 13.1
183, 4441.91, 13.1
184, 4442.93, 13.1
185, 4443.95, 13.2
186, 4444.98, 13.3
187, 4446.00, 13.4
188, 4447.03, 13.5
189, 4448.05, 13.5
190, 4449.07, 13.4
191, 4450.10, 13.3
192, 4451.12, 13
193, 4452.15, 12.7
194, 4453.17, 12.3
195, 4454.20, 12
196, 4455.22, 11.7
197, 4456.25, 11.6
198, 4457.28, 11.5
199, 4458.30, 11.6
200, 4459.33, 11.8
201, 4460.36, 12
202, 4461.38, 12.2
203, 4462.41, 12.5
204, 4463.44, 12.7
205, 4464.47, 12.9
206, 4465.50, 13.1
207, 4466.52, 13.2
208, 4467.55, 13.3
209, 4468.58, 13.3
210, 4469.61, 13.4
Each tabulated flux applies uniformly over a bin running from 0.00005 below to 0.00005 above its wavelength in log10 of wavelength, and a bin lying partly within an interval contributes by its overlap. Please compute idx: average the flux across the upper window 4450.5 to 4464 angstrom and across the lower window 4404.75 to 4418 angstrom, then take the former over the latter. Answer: 1.0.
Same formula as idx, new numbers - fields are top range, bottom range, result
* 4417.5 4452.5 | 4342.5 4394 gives 1.10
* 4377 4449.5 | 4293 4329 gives 1.28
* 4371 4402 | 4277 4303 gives 1.19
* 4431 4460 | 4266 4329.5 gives 1.32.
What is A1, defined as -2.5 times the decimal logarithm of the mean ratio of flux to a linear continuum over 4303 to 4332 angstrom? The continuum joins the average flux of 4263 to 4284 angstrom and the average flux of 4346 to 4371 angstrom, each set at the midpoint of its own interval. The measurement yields 0.13 mag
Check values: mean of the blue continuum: 9.99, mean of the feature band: 10.1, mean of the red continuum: 12.5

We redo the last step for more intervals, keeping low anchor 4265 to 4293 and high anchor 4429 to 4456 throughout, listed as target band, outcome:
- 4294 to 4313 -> 0.27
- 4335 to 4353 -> -0.08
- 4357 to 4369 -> -0.14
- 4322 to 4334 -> -0.05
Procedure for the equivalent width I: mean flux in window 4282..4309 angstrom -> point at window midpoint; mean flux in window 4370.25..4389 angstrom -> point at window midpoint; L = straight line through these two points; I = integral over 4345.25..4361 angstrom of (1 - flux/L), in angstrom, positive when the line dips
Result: -3.4 angstrom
